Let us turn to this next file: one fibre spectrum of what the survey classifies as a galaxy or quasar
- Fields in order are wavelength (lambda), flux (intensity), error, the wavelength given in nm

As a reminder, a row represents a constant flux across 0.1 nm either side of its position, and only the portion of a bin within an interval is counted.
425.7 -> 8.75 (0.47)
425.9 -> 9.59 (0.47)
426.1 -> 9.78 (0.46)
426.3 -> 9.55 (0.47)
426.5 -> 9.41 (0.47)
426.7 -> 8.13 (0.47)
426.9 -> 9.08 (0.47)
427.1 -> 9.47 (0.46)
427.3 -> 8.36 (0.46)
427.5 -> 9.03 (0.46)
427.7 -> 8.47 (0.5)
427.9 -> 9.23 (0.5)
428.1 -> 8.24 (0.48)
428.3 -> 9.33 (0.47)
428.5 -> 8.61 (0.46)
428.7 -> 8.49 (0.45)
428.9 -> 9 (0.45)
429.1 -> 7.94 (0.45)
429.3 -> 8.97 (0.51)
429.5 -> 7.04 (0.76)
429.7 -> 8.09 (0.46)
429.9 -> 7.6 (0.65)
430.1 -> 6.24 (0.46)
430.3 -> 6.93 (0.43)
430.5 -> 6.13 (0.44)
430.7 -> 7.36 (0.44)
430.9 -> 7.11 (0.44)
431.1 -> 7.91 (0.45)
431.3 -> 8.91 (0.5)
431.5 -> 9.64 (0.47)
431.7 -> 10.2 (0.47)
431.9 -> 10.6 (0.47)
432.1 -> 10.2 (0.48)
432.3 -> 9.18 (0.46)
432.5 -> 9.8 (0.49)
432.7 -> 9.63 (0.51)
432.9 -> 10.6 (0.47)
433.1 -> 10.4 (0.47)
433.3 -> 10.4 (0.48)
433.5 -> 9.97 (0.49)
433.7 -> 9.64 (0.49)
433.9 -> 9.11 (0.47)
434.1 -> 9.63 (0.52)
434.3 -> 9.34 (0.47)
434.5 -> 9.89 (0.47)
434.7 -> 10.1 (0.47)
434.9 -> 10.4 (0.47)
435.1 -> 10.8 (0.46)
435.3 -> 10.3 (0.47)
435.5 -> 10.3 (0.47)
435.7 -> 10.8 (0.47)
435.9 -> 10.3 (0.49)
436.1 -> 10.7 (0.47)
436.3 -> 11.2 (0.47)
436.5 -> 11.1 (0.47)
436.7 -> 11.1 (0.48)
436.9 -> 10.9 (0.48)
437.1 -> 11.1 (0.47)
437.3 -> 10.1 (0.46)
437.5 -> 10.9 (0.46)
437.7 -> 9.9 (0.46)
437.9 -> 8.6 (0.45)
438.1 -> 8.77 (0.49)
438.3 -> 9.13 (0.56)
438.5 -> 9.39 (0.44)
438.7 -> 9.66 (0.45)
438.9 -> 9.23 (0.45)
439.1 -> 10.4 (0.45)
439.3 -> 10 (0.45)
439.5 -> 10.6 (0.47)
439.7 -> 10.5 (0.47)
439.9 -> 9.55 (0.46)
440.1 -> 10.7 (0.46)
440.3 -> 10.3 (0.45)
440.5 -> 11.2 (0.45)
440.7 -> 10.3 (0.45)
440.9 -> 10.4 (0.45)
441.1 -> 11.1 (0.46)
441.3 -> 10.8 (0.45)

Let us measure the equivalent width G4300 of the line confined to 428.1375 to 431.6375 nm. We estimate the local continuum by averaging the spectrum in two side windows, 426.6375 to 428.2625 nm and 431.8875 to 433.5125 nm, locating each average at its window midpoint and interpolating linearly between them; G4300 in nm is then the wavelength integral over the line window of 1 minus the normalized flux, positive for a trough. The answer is 0.52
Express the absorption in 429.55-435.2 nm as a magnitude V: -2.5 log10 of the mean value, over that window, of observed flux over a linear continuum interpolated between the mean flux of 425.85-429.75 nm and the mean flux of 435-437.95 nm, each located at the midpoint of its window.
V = 0.07 mag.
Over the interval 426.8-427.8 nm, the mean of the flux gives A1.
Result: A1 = 8.88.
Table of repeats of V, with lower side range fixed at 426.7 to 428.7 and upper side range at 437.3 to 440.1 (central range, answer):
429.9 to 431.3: 0.26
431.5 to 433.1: -0.09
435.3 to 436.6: -0.12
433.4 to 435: -0.04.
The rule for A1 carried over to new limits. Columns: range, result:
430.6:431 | 7.24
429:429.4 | 8.46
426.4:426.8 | 8.77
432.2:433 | 9.8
